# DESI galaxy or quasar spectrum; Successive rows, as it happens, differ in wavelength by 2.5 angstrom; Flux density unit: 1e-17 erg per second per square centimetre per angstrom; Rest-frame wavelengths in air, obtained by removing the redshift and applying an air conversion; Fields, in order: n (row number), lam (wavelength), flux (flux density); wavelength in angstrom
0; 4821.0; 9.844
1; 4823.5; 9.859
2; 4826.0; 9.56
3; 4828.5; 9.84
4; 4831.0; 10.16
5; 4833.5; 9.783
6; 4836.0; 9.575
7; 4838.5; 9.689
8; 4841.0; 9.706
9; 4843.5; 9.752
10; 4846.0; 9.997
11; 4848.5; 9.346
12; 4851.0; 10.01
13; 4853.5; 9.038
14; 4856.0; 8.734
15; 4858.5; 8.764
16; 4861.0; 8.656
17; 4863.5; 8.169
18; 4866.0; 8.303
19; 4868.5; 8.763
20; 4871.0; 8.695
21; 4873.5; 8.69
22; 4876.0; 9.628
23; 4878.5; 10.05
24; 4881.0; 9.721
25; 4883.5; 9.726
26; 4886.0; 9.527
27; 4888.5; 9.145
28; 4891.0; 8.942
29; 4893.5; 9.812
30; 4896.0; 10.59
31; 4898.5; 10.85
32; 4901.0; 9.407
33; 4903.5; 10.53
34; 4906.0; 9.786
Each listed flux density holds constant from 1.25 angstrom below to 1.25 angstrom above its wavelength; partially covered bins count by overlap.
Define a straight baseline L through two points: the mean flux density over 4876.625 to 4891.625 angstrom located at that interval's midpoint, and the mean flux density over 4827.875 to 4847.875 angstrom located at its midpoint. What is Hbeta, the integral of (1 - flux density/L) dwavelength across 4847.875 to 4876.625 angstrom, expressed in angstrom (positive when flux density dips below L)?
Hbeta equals 2.4 angstrom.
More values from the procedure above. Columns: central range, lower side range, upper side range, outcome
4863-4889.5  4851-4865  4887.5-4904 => 0.5 angstrom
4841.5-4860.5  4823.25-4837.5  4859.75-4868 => -0.9 angstrom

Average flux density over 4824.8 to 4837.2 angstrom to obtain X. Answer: 9.79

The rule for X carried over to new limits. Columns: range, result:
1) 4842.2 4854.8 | 9.63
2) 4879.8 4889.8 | 9.53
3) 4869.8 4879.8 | 9.27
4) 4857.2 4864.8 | 8.53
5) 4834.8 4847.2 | 9.74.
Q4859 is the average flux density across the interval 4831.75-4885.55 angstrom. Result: 9.29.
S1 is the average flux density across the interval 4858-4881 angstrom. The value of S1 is 8.91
